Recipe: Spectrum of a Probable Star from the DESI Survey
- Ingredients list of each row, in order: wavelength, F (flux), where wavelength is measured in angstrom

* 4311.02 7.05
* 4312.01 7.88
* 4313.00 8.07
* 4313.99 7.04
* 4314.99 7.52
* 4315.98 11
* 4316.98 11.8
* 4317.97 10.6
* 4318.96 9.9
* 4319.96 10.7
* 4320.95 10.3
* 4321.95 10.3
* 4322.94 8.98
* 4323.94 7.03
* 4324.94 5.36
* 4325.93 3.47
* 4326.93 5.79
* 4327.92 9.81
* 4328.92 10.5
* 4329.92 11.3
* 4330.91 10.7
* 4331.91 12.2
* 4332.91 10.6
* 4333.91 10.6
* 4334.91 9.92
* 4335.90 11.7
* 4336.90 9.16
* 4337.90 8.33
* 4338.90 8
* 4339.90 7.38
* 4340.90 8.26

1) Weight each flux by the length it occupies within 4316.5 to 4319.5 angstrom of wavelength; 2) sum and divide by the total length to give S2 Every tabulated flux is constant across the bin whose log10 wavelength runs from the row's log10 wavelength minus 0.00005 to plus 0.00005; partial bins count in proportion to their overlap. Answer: 10.8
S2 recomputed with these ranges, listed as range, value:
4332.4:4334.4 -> 10.6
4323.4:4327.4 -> 5.43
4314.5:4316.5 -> 9.28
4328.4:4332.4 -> 11.2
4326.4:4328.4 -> 7.73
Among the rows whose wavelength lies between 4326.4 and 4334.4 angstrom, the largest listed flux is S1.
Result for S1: 12.2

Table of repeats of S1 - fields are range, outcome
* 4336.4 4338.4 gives 9.16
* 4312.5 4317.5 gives 11.8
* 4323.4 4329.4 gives 10.5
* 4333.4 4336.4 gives 11.7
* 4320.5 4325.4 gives 10.3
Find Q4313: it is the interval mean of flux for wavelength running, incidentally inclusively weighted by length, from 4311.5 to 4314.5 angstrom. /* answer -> 7.67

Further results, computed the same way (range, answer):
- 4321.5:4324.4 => 8.77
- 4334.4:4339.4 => 9.43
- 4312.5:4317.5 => 9.1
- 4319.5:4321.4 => 10.5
